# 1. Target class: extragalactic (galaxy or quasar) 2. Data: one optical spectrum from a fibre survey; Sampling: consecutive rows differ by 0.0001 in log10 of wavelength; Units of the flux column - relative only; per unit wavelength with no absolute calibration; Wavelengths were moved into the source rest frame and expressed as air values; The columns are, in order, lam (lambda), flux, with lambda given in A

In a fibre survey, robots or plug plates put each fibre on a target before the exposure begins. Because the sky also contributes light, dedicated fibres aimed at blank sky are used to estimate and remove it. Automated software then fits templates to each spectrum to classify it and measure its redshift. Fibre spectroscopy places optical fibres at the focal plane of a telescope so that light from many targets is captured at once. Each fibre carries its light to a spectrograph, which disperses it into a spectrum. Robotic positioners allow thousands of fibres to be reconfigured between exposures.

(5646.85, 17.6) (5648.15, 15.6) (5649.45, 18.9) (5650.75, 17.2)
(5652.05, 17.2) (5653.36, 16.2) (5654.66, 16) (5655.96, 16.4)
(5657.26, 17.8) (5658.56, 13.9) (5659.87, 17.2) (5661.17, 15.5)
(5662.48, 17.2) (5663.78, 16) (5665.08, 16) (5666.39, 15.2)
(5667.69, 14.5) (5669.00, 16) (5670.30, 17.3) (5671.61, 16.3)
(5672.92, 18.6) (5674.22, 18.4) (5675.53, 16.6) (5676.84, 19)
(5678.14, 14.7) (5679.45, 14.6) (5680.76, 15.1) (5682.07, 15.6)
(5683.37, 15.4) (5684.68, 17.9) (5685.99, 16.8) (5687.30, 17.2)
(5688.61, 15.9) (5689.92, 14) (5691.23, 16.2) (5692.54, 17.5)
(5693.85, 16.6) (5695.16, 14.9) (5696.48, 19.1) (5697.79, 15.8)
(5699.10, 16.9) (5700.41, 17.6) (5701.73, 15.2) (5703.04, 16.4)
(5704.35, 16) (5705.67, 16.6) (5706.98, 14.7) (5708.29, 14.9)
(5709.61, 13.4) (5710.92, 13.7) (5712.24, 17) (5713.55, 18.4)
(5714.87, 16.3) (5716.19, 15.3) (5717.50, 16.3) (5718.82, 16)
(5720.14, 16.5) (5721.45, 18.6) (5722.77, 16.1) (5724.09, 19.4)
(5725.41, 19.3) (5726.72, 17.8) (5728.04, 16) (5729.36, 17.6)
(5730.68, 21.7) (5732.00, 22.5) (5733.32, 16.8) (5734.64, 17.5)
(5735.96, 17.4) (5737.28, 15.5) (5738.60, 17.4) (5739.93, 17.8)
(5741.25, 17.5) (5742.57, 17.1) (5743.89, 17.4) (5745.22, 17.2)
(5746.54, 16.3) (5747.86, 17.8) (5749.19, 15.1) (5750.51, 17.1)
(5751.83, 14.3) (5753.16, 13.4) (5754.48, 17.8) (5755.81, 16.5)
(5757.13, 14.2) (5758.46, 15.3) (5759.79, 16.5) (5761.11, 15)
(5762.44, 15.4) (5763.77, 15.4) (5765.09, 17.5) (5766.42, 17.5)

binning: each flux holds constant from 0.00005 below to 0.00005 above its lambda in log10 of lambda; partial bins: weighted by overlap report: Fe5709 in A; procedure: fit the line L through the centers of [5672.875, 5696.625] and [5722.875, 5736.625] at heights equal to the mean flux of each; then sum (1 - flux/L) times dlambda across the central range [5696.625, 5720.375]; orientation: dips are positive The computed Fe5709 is 2.0 A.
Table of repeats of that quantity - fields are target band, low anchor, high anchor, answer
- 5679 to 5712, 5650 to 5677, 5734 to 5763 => 1.1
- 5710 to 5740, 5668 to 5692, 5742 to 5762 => -2.2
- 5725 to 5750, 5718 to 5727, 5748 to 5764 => -1.4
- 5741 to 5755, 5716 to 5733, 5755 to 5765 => 0.0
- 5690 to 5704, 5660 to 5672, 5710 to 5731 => 0.1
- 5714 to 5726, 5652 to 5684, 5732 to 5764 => -0.5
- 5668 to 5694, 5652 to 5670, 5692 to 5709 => -0.4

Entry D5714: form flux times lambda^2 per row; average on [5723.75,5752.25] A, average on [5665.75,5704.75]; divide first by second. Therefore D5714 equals 1.09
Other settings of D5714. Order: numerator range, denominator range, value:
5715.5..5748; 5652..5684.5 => 1.10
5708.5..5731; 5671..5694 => 1.04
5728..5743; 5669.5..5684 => 1.11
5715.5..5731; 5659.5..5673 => 1.10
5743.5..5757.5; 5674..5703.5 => 1.01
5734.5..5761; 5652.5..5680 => 1.03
